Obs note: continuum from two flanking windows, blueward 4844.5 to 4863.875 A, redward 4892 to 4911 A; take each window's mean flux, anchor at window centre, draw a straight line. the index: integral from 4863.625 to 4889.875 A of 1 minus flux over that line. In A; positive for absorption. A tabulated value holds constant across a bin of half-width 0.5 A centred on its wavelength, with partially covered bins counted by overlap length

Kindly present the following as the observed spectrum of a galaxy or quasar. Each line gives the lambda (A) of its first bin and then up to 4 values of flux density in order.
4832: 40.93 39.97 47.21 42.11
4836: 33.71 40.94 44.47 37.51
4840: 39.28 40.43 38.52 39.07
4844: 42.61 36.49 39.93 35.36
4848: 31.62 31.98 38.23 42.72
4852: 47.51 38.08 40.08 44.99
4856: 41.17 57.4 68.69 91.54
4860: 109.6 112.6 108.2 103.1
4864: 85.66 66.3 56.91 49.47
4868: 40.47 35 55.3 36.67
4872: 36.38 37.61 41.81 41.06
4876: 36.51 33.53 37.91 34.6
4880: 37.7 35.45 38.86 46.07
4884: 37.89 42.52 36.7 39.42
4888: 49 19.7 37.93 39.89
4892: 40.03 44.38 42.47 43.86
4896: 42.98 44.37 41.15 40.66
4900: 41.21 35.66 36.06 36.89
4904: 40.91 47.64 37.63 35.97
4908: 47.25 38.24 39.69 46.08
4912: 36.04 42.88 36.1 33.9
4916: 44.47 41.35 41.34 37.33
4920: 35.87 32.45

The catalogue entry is 4.4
